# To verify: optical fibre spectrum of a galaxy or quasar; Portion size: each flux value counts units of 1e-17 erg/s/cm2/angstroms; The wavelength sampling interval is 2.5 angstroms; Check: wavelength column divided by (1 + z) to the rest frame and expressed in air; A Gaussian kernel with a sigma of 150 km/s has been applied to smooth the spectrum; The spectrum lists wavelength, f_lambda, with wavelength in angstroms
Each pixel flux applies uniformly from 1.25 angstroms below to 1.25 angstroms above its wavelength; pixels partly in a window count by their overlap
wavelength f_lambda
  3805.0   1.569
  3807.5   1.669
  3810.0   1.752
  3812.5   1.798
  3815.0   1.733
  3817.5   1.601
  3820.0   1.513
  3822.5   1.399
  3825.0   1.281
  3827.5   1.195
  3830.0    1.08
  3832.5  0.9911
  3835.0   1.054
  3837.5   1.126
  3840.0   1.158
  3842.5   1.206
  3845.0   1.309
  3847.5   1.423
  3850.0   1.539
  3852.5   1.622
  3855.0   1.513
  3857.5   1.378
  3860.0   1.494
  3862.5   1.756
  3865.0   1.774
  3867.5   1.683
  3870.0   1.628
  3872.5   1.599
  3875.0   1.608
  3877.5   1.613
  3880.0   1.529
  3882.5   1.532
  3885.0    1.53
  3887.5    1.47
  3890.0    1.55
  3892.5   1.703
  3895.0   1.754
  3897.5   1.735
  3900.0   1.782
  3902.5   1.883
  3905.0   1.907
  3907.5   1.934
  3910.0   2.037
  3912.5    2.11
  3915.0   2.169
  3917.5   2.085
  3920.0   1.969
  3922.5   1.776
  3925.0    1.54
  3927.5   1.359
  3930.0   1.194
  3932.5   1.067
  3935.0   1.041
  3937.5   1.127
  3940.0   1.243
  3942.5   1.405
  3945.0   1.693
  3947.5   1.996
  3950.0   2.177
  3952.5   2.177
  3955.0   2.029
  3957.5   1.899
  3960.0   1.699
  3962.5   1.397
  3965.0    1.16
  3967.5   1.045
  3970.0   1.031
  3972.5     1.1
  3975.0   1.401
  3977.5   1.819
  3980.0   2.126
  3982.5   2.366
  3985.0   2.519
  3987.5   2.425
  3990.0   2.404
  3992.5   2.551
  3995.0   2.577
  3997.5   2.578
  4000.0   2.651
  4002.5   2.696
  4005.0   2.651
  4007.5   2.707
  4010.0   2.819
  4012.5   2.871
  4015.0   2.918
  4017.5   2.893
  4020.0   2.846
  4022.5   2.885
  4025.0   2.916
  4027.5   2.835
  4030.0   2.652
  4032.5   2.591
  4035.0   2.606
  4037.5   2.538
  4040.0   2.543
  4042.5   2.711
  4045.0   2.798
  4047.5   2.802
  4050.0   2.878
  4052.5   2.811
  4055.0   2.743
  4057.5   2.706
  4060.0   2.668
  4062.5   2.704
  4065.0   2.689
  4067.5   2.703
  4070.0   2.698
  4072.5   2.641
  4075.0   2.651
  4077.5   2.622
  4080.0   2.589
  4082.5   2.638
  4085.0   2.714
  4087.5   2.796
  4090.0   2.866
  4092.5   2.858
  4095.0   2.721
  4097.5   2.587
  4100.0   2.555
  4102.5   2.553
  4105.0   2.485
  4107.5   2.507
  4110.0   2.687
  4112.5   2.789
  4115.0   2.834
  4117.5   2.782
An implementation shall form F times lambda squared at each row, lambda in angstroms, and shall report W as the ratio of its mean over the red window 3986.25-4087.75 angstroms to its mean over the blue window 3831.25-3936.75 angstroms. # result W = 1.85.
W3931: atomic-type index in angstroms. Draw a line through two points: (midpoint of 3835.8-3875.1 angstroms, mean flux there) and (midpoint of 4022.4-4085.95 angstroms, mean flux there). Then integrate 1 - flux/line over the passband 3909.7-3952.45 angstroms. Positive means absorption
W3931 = 6.3 angstroms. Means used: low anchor 1.48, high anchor 2.7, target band 1.65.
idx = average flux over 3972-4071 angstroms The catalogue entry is 2.6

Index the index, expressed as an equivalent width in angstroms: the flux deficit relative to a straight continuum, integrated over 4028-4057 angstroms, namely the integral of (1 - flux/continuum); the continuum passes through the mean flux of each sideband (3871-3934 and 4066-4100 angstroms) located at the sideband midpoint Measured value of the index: -2.7 angstroms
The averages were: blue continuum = 1.69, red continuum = 2.69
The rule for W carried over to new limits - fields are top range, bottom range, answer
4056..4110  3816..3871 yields 2.15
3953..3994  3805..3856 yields 1.40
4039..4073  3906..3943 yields 1.81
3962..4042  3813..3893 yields 1.75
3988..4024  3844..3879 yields 1.86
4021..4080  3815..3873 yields 2.13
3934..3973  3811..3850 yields 1.22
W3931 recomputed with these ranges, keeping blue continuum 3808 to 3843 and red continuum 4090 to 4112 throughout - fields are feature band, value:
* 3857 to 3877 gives -0.9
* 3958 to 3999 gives 3.8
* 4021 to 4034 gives -2.7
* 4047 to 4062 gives -2.1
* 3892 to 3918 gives -2.8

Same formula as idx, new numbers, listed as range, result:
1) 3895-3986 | 1.69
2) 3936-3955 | 1.7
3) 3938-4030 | 2.18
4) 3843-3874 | 1.55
